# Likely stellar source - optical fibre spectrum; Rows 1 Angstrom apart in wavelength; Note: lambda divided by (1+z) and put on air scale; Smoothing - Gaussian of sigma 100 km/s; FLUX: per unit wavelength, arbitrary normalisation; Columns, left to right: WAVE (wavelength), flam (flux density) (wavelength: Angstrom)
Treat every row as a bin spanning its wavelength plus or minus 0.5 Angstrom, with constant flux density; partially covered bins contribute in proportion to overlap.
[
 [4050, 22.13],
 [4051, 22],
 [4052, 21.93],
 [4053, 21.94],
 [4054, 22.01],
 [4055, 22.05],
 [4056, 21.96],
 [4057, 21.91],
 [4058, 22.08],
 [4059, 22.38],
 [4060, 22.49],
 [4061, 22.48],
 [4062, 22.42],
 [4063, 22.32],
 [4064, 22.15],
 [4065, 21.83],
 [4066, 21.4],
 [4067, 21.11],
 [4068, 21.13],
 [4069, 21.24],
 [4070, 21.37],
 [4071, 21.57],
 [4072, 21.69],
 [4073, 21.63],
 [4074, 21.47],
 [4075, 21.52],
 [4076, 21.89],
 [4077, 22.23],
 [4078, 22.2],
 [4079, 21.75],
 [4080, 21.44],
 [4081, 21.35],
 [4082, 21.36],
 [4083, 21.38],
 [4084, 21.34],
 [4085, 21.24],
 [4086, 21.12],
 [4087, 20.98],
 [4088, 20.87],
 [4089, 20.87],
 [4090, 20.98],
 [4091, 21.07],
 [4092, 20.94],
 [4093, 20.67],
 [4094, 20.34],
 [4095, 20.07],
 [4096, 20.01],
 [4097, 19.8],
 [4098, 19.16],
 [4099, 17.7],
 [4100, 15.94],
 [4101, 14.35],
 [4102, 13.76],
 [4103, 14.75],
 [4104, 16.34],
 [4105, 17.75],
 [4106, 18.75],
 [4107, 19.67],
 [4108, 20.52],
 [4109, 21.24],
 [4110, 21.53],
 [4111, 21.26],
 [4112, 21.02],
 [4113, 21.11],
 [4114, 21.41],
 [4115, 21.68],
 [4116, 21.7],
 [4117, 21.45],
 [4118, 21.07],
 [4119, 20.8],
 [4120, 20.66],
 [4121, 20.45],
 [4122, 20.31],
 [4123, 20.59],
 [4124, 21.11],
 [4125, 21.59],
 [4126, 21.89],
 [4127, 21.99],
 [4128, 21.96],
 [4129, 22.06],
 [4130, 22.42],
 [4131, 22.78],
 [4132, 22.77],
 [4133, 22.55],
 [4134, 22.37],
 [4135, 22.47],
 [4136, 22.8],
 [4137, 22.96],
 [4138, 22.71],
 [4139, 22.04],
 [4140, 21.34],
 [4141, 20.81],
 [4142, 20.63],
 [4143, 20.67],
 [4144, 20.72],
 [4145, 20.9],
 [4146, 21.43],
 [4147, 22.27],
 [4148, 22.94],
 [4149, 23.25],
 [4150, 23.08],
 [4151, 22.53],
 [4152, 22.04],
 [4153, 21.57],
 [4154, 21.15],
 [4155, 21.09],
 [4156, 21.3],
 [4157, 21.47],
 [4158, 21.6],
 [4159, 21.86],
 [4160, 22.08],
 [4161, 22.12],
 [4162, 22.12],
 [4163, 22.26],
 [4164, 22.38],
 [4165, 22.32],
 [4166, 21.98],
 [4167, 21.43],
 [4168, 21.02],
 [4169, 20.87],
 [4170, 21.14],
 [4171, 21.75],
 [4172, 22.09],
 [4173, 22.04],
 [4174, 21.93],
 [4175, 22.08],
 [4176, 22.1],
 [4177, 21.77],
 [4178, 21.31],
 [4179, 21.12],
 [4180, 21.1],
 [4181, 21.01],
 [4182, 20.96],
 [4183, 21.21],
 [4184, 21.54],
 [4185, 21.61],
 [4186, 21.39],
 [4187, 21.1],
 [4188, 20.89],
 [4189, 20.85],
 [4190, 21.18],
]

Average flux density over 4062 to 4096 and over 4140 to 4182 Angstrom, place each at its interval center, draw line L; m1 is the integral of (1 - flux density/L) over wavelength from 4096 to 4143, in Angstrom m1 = 2.17 Angstrom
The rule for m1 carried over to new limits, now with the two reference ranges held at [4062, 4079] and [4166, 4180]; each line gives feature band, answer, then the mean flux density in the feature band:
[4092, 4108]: 2.62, 18.1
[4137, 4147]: 0.11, 21.4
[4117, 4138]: -0.16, 21.8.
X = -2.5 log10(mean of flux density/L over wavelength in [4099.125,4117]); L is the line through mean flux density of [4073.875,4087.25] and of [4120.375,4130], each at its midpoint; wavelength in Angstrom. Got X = 0.13 mag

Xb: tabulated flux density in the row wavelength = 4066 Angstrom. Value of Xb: 21.4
